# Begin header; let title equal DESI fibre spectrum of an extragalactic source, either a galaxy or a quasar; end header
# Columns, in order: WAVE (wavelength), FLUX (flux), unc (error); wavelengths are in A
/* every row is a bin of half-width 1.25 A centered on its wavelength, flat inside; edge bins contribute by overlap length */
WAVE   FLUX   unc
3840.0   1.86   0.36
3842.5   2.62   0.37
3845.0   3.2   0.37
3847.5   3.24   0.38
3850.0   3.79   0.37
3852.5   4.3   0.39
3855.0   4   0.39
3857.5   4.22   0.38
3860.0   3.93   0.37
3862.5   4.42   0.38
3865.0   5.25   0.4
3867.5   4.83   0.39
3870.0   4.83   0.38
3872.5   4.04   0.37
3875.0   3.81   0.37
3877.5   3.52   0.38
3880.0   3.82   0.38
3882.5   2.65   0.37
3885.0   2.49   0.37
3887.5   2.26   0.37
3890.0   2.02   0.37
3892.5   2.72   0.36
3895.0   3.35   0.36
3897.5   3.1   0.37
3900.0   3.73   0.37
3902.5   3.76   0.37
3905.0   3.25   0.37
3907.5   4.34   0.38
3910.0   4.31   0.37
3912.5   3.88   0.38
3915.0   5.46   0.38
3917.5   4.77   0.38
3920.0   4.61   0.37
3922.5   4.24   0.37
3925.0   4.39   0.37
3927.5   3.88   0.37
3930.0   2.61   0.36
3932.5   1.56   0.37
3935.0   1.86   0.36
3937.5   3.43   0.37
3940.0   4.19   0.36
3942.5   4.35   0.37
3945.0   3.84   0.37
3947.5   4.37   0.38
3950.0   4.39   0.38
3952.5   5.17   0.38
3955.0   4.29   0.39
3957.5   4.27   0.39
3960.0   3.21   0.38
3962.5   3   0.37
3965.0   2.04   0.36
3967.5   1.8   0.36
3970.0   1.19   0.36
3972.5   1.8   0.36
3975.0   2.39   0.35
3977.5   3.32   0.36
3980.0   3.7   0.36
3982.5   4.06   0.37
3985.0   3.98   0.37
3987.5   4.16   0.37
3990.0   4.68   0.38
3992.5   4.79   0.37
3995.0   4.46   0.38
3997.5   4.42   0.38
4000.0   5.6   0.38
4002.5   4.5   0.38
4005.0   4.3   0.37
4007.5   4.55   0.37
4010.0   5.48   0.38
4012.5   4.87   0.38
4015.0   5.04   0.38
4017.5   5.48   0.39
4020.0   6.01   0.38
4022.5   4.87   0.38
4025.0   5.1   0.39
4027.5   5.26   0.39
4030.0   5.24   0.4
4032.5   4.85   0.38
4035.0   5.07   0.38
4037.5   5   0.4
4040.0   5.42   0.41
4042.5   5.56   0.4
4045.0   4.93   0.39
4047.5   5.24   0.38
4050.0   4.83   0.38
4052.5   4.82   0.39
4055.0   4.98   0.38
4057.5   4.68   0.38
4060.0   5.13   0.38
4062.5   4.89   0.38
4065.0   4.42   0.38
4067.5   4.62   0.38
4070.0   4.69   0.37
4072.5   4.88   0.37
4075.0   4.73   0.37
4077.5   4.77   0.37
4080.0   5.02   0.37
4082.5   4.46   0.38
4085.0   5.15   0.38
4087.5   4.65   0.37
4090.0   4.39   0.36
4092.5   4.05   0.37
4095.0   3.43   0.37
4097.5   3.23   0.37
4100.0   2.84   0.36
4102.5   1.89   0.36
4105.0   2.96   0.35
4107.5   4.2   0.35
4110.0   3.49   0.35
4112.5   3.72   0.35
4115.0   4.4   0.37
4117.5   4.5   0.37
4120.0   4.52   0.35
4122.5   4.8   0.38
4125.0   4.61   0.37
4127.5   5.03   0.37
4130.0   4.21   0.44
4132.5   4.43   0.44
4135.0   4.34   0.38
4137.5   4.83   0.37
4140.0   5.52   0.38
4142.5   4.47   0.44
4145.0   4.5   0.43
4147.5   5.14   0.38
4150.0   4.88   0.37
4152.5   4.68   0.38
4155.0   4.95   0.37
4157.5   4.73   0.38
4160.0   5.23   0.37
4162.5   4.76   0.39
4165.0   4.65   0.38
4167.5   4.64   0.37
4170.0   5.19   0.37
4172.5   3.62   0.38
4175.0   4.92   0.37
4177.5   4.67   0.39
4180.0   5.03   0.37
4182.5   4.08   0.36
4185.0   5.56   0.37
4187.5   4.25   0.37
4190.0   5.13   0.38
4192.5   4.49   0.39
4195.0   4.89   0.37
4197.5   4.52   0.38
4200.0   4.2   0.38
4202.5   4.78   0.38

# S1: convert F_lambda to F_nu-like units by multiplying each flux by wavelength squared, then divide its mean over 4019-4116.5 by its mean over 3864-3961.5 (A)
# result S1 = 1.31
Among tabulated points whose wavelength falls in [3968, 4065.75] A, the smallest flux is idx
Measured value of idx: 1.19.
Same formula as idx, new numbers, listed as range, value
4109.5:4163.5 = 3.49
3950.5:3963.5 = 3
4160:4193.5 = 3.62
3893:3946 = 1.56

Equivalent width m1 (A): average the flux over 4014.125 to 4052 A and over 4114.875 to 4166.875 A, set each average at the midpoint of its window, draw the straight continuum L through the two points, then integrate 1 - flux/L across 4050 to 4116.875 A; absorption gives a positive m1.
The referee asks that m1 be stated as 9.7 A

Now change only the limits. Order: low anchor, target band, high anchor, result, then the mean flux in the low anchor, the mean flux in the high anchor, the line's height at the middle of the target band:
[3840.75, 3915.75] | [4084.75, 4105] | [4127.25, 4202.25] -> 3.96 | 3.68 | 4.71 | 4.46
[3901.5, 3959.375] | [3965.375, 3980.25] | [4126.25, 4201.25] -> 6.69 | 3.96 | 4.72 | 4.1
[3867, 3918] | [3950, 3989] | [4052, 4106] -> 6.33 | 3.63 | 4.3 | 3.91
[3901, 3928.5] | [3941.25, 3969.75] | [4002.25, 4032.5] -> 5.94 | 4.26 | 5.07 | 4.58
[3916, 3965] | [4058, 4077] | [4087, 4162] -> -2.91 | 3.78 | 4.29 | 4.13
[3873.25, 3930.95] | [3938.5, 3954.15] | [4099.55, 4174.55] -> -2.49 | 3.62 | 4.41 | 3.77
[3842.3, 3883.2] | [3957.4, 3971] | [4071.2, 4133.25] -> 5.31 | 3.96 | 4.17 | 4.05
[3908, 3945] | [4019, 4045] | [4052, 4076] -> -3.73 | 3.84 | 4.78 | 4.56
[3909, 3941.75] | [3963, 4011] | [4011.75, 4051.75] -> 9.41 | 3.79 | 5.17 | 4.59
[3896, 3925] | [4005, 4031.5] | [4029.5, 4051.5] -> -1.03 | 4.14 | 5.12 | 4.95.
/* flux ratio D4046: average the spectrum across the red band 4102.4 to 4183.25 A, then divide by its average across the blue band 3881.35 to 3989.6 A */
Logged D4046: 1.3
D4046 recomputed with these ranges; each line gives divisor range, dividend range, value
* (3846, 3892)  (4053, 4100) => 1.21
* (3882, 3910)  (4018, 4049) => 1.67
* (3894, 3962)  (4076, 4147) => 1.10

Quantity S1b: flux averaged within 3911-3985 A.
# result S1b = 3.53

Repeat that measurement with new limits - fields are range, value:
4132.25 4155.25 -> 4.78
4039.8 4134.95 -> 4.42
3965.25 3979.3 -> 2.16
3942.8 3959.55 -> 4.33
